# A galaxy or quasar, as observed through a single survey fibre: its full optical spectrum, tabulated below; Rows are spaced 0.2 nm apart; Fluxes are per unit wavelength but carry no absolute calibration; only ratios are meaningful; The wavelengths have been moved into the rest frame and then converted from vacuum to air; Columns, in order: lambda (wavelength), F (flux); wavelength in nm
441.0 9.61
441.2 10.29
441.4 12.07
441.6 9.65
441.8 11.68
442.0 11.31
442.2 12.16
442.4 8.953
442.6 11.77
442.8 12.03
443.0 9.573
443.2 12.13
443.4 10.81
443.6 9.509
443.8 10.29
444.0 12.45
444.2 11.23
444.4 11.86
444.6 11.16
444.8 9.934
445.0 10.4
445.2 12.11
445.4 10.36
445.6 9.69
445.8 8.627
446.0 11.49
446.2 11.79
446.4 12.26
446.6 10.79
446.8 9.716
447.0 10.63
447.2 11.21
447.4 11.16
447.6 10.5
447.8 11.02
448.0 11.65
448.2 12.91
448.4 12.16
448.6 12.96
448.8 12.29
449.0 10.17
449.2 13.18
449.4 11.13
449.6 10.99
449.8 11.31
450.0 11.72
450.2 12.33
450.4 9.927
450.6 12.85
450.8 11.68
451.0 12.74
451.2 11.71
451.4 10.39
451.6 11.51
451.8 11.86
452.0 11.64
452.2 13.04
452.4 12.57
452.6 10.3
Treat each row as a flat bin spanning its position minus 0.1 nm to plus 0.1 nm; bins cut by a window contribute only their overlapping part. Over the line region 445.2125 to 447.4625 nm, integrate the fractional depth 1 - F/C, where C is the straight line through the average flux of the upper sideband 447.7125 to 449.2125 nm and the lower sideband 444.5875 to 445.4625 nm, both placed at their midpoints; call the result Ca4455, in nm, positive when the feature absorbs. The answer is 0.097 nm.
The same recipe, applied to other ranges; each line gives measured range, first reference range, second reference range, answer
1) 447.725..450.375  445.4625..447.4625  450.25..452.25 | -0.13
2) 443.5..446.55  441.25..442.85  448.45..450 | 0.14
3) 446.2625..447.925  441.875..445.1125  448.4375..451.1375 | 0.07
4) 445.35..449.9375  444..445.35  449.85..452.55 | 0.10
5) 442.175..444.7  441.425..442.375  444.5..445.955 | -0.07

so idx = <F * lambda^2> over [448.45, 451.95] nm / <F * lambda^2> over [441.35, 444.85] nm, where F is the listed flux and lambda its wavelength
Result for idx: 1.09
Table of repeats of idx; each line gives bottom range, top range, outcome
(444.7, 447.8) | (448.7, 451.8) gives 1.10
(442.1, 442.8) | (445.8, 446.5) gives 1.04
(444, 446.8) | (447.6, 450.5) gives 1.09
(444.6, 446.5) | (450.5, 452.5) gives 1.14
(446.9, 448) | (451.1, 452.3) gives 1.09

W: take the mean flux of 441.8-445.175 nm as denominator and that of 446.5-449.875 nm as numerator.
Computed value 1.0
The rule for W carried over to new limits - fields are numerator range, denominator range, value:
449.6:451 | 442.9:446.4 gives 1.08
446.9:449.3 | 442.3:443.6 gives 1.08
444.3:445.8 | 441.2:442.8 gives 0.96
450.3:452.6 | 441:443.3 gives 1.07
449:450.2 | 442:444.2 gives 1.05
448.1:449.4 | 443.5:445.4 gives 1.11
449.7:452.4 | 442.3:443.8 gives 1.11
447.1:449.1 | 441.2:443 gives 1.05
